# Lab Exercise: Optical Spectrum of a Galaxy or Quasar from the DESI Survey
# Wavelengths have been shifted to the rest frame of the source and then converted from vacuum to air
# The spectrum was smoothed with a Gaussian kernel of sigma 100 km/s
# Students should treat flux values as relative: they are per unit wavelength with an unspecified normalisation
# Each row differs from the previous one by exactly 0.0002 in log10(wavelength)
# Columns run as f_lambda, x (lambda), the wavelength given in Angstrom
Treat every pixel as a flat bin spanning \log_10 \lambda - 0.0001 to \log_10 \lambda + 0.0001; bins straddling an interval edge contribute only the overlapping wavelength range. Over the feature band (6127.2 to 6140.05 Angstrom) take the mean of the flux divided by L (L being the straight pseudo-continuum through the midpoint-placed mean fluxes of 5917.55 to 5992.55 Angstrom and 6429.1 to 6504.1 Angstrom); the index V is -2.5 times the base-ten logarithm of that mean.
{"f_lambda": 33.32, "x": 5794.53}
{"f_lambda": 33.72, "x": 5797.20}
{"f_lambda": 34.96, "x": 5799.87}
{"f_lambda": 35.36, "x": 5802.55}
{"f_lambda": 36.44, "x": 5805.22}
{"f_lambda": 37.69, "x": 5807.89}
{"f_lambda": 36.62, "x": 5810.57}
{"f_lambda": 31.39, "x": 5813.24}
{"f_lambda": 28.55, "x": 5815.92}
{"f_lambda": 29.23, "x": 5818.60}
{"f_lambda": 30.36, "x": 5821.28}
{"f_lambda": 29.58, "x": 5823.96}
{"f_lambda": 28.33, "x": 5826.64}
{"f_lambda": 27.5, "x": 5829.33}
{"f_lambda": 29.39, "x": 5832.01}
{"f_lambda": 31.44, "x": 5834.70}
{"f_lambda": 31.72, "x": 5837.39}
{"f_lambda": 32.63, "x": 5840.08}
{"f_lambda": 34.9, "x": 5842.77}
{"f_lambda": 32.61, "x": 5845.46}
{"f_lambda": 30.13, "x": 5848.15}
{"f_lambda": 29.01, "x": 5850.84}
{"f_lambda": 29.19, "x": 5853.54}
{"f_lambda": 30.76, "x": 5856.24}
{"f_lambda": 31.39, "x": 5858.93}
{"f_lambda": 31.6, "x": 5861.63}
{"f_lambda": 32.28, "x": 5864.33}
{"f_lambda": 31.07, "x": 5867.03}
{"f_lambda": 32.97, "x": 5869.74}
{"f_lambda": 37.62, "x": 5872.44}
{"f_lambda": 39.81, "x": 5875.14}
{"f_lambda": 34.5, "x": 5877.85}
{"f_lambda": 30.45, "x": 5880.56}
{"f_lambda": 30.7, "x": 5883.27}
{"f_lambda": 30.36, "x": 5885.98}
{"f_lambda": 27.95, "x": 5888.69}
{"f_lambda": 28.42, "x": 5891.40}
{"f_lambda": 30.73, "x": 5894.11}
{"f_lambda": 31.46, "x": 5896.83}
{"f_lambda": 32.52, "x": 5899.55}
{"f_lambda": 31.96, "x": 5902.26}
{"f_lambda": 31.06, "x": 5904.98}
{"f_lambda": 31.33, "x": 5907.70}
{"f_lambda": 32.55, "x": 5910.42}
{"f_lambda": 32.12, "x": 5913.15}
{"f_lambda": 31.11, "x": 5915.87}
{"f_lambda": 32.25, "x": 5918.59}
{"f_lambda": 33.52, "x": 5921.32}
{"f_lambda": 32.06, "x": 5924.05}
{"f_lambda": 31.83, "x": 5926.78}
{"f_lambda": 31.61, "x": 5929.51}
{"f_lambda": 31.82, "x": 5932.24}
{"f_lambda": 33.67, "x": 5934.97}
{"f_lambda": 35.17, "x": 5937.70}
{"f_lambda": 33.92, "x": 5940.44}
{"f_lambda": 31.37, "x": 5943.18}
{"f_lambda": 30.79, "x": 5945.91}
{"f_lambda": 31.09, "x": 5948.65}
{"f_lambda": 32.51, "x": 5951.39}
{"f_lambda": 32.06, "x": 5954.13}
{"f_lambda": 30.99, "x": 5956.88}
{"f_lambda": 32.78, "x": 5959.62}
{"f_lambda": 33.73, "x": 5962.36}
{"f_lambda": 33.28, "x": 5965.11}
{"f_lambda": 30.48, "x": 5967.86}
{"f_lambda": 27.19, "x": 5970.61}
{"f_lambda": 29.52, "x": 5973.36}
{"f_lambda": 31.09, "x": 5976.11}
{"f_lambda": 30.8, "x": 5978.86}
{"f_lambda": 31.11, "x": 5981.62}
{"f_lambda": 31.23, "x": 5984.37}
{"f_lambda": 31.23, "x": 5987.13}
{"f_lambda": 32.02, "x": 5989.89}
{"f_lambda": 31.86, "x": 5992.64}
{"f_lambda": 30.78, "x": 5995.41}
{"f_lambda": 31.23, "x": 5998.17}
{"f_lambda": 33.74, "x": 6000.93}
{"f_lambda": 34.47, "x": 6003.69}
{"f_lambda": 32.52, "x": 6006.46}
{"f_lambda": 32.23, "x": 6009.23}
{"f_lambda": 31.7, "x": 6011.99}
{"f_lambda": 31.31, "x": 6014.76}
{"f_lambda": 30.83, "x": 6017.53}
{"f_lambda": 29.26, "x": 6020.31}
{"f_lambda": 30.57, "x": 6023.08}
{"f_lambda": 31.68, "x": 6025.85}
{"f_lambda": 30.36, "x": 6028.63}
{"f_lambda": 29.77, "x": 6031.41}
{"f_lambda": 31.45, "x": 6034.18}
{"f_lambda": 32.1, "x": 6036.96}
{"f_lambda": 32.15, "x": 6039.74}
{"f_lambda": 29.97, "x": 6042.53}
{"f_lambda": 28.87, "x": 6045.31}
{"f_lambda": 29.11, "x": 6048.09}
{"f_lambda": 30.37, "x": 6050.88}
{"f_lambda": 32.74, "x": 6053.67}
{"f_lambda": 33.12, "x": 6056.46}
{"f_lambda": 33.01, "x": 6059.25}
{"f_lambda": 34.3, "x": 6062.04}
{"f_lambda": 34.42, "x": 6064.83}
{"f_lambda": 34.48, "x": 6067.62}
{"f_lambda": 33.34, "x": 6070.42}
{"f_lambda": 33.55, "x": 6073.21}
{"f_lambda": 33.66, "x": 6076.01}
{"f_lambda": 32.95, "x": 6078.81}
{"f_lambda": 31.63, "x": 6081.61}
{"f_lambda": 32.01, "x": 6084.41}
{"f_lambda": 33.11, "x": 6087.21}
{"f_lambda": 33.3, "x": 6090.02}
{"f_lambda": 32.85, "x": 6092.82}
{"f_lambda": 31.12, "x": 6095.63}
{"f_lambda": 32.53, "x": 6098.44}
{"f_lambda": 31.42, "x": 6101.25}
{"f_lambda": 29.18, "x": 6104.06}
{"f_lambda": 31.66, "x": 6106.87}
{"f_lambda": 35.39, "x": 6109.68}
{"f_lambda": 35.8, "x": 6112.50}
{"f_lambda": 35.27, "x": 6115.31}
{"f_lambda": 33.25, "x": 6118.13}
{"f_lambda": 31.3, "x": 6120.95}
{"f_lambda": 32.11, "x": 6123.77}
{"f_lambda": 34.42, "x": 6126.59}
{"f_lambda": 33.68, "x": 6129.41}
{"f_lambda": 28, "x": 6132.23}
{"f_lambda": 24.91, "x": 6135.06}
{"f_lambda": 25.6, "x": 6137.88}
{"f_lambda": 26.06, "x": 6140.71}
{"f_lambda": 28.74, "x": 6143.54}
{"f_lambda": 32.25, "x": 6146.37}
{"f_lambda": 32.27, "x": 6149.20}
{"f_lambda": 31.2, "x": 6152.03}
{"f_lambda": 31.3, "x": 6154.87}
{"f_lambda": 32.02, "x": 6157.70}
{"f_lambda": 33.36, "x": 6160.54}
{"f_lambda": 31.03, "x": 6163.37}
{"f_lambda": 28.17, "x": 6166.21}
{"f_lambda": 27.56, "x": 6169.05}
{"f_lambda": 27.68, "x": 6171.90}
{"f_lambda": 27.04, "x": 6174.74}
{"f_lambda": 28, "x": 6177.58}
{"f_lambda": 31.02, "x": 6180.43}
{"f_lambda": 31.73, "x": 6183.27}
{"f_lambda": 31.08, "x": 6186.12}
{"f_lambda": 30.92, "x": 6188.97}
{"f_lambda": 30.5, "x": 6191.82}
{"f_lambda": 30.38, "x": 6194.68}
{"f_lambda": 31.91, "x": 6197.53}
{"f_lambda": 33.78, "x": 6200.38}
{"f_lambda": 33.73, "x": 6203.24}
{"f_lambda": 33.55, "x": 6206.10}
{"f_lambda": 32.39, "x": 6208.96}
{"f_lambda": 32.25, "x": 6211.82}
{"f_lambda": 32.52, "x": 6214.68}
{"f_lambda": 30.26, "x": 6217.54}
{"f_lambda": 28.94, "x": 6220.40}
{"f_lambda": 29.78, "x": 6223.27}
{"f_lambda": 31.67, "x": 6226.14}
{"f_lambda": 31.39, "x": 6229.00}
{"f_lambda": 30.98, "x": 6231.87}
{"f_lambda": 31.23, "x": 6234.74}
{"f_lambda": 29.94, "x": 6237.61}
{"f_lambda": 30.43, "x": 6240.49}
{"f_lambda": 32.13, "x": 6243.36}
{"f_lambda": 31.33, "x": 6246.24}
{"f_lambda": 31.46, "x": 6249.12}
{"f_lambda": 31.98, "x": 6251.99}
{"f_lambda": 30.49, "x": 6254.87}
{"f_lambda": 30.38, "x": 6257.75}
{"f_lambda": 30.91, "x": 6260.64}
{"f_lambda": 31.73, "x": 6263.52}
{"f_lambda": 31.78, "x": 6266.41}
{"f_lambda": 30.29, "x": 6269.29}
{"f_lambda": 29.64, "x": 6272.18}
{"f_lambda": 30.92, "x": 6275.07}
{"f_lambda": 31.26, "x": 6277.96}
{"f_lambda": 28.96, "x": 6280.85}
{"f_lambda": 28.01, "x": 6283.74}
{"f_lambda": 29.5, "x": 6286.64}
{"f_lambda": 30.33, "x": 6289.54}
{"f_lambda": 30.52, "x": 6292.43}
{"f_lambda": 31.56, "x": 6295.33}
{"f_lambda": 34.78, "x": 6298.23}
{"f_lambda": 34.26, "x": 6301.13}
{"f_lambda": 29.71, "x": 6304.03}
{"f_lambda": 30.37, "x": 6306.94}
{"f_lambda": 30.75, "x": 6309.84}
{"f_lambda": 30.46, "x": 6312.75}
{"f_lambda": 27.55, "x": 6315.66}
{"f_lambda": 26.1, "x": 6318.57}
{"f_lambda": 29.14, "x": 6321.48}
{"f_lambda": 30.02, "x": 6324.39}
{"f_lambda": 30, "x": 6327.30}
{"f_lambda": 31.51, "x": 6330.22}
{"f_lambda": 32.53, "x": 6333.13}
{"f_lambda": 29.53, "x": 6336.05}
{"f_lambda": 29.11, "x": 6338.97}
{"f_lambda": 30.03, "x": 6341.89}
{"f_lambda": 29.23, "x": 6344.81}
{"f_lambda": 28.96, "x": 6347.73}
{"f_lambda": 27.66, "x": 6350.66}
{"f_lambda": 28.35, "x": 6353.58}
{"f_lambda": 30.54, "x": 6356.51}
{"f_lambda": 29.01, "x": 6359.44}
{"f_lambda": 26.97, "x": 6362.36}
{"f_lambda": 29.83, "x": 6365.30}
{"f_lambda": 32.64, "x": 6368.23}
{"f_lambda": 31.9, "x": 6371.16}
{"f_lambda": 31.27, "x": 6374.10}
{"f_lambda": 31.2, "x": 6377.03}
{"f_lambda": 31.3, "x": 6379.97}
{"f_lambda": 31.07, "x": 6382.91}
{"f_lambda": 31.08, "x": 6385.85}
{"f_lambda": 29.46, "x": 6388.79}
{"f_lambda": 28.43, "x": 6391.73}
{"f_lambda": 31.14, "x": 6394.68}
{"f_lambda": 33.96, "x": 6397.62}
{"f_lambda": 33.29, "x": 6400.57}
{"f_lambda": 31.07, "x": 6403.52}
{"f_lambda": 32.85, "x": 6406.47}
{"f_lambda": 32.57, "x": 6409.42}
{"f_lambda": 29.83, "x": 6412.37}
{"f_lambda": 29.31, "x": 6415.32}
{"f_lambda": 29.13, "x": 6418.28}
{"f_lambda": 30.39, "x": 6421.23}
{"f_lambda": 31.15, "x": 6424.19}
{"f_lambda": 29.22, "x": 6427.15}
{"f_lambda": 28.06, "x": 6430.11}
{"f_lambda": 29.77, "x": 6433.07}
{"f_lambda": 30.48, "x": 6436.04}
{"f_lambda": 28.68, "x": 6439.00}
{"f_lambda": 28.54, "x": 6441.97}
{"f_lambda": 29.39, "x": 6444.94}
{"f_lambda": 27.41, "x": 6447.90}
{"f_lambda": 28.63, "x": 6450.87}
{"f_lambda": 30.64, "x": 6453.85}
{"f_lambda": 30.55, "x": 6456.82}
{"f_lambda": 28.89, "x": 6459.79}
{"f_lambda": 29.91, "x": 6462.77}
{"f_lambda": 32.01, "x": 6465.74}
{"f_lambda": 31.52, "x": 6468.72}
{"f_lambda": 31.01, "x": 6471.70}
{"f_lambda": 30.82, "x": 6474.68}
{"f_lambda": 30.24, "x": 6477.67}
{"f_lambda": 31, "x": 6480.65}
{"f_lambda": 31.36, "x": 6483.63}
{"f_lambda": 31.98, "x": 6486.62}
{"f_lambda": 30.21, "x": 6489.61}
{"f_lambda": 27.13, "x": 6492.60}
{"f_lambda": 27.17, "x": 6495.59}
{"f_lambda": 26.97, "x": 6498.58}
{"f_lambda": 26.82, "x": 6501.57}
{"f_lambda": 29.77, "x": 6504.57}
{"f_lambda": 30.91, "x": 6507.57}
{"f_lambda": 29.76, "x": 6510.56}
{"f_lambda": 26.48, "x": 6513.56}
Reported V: 0.099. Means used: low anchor 31.8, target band 28.3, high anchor 29.6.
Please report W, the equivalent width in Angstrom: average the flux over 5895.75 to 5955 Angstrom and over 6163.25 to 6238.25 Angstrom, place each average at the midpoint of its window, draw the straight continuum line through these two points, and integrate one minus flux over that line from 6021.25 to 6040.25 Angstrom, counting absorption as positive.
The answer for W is 0.3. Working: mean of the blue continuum 32.2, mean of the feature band 31.1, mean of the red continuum 30.7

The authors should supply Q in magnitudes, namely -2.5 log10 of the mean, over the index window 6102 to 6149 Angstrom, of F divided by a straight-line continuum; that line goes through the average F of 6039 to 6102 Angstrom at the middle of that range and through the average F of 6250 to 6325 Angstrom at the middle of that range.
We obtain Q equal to 0.03 mag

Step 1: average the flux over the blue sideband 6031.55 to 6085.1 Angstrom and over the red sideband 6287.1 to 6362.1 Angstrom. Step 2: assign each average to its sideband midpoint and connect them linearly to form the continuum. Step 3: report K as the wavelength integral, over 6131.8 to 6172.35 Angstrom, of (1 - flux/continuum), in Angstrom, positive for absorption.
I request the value 2.6 Angstrom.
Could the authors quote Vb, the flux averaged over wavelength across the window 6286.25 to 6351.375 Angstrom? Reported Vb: 30.2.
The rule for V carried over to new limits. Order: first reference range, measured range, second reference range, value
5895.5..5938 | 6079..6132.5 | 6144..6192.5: -0.06 mag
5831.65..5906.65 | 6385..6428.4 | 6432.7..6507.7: -0.04 mag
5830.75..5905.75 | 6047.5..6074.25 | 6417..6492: -0.06 mag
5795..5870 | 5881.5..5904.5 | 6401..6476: 0.04 mag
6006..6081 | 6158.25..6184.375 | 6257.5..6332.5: 0.06 mag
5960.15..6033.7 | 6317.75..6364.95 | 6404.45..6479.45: 0.04 mag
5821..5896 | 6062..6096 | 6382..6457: -0.08 mag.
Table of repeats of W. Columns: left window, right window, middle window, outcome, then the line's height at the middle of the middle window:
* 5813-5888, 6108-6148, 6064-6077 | -1.1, 31.2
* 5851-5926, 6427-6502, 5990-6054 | 0.2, 31.3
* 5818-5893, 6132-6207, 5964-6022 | -1.0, 30.8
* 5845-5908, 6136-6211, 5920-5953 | -1.1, 31.4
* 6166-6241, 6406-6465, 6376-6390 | -0.4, 30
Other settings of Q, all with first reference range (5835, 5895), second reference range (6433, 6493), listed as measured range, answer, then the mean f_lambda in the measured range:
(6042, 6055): 0.04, 30.2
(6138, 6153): 0.05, 29.7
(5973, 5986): 0.02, 30.9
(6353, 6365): 0.06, 28.8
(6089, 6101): -0.04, 32.3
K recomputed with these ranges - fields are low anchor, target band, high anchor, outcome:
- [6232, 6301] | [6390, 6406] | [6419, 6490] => -0.7 Angstrom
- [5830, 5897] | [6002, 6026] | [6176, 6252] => -0.1 Angstrom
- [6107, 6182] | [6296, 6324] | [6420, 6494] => -0.1 Angstrom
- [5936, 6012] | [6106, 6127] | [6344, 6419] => -1.5 Angstrom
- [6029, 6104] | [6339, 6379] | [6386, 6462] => 0.9 Angstrom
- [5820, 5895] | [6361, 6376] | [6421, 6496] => -0.2 Angstrom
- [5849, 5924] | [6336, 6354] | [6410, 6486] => 0.8 Angstrom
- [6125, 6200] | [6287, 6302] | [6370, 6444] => -0.8 Angstrom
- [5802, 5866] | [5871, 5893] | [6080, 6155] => -0.6 Angstrom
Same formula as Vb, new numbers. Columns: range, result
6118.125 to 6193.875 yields 30.1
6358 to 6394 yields 30.4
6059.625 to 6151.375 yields 32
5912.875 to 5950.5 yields 32.3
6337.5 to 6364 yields 28.9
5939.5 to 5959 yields 31.8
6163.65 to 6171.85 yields 28.2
